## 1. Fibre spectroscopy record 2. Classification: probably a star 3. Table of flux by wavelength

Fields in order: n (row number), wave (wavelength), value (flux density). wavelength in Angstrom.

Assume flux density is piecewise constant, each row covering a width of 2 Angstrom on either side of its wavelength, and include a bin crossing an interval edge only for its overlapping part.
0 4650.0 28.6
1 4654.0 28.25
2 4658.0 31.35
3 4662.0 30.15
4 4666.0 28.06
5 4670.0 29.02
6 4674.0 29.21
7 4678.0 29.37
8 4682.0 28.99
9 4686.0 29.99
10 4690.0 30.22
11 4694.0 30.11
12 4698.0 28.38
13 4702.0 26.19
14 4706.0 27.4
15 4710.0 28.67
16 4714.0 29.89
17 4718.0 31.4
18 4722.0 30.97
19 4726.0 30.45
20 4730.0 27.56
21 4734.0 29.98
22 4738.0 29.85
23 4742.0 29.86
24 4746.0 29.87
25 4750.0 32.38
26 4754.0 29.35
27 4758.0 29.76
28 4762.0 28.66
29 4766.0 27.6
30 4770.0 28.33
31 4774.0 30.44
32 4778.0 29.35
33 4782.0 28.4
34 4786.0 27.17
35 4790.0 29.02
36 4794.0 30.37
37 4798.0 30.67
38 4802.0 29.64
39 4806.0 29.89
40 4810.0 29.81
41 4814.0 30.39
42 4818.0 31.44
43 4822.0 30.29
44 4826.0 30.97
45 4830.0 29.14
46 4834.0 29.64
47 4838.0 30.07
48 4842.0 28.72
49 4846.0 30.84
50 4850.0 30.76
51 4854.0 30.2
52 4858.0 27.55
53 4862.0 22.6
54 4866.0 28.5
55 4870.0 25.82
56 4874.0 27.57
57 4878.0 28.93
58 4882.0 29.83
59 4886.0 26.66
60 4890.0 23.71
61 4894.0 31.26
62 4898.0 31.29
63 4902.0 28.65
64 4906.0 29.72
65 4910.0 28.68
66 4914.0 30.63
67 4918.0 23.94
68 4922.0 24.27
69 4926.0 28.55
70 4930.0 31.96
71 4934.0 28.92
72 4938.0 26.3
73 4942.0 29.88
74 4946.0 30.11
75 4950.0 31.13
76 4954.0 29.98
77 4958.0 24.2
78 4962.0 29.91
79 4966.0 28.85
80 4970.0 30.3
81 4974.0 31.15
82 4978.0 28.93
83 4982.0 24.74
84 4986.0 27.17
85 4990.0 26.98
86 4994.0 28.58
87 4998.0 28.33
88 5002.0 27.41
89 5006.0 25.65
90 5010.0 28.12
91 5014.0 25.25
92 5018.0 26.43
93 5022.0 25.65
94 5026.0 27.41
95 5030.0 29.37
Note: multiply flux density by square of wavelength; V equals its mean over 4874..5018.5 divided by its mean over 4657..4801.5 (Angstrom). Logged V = 1.1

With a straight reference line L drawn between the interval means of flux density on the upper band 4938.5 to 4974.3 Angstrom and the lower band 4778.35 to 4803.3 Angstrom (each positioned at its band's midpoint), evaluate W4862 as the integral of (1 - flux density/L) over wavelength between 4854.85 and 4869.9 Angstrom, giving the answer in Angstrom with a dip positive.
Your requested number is 1.43 Angstrom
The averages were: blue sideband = 29.2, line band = 26.5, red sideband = 29.3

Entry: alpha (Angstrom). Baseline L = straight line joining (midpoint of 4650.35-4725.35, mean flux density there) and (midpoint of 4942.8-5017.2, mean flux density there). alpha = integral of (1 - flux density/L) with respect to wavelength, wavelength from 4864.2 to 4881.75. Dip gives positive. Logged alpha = 0.4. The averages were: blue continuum 29.3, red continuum 28.2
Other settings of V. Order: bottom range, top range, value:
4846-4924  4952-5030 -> 1.03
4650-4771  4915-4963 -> 1.06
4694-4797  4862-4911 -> 1.02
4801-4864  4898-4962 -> 1.01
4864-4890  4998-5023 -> 1.02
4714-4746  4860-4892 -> 0.95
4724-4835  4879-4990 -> 1.03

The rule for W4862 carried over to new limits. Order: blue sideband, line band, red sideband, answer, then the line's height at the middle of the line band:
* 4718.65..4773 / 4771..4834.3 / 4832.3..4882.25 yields -1.56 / 29.1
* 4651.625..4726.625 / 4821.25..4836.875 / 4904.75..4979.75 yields -0.51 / 29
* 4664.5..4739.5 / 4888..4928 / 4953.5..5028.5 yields 0.01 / 28.1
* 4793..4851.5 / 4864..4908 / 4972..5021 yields 1.17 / 29.1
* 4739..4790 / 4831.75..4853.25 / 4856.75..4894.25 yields -1.79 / 27.7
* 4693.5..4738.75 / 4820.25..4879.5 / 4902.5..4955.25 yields 0.31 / 28.9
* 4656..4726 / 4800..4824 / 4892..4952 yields -0.85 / 29.2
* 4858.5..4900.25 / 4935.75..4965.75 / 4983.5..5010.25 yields -1.45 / 27.5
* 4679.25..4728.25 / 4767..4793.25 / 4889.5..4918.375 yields 0.37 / 29.2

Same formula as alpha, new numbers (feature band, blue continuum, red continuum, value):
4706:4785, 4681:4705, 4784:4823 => -0.47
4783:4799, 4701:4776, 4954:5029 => -0.06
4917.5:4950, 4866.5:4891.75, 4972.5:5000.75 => -0.95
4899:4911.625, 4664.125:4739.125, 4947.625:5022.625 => -0.42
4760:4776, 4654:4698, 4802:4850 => 0.61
